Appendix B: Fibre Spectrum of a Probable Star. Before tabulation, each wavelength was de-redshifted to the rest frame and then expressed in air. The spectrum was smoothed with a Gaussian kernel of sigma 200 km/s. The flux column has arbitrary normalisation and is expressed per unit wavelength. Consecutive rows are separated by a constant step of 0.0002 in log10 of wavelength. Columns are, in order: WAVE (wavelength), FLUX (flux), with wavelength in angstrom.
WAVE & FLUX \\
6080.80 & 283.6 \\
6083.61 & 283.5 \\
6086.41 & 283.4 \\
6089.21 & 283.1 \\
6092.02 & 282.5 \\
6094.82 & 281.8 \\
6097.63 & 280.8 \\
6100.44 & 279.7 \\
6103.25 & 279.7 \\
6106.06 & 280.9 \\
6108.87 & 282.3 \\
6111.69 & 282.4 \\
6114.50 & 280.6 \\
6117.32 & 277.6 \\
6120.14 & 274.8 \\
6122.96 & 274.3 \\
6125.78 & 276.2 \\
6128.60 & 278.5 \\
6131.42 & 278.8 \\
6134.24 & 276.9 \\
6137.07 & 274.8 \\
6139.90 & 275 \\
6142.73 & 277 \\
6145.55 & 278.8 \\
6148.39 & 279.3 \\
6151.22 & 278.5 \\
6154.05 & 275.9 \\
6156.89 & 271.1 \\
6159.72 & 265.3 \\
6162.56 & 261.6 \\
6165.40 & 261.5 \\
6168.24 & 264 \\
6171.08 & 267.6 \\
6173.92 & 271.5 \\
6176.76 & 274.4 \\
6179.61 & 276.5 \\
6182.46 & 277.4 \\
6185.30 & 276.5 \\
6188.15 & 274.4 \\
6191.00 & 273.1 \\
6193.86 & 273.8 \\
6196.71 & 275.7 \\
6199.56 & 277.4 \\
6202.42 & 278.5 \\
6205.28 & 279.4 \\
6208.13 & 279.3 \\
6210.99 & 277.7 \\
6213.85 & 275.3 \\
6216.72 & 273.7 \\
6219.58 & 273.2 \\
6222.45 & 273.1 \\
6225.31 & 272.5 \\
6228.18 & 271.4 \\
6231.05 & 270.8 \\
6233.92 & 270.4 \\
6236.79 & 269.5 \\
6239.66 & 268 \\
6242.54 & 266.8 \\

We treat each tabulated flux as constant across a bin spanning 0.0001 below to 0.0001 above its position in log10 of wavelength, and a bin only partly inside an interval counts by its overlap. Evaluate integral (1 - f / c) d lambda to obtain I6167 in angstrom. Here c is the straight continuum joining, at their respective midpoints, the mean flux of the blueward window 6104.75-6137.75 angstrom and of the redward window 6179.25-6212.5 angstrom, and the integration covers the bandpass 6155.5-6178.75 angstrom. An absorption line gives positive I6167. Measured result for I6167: 0.8 angstrom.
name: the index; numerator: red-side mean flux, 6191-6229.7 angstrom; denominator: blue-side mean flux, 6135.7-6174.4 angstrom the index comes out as 1.0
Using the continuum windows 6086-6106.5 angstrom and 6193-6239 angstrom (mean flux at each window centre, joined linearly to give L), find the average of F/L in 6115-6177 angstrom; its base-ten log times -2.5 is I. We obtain 0.020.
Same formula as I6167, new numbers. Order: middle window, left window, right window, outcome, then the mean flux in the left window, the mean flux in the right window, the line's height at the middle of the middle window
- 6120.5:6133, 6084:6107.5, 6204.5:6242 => 0.1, 282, 273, 280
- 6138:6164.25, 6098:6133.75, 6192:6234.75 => 0.4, 279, 275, 277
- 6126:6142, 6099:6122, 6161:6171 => -0.2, 280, 263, 273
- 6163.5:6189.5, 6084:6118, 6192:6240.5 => 0.5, 281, 274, 277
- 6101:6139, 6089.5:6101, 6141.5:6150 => 0.2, 281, 278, 280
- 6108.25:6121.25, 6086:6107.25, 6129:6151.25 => 0.0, 281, 277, 280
